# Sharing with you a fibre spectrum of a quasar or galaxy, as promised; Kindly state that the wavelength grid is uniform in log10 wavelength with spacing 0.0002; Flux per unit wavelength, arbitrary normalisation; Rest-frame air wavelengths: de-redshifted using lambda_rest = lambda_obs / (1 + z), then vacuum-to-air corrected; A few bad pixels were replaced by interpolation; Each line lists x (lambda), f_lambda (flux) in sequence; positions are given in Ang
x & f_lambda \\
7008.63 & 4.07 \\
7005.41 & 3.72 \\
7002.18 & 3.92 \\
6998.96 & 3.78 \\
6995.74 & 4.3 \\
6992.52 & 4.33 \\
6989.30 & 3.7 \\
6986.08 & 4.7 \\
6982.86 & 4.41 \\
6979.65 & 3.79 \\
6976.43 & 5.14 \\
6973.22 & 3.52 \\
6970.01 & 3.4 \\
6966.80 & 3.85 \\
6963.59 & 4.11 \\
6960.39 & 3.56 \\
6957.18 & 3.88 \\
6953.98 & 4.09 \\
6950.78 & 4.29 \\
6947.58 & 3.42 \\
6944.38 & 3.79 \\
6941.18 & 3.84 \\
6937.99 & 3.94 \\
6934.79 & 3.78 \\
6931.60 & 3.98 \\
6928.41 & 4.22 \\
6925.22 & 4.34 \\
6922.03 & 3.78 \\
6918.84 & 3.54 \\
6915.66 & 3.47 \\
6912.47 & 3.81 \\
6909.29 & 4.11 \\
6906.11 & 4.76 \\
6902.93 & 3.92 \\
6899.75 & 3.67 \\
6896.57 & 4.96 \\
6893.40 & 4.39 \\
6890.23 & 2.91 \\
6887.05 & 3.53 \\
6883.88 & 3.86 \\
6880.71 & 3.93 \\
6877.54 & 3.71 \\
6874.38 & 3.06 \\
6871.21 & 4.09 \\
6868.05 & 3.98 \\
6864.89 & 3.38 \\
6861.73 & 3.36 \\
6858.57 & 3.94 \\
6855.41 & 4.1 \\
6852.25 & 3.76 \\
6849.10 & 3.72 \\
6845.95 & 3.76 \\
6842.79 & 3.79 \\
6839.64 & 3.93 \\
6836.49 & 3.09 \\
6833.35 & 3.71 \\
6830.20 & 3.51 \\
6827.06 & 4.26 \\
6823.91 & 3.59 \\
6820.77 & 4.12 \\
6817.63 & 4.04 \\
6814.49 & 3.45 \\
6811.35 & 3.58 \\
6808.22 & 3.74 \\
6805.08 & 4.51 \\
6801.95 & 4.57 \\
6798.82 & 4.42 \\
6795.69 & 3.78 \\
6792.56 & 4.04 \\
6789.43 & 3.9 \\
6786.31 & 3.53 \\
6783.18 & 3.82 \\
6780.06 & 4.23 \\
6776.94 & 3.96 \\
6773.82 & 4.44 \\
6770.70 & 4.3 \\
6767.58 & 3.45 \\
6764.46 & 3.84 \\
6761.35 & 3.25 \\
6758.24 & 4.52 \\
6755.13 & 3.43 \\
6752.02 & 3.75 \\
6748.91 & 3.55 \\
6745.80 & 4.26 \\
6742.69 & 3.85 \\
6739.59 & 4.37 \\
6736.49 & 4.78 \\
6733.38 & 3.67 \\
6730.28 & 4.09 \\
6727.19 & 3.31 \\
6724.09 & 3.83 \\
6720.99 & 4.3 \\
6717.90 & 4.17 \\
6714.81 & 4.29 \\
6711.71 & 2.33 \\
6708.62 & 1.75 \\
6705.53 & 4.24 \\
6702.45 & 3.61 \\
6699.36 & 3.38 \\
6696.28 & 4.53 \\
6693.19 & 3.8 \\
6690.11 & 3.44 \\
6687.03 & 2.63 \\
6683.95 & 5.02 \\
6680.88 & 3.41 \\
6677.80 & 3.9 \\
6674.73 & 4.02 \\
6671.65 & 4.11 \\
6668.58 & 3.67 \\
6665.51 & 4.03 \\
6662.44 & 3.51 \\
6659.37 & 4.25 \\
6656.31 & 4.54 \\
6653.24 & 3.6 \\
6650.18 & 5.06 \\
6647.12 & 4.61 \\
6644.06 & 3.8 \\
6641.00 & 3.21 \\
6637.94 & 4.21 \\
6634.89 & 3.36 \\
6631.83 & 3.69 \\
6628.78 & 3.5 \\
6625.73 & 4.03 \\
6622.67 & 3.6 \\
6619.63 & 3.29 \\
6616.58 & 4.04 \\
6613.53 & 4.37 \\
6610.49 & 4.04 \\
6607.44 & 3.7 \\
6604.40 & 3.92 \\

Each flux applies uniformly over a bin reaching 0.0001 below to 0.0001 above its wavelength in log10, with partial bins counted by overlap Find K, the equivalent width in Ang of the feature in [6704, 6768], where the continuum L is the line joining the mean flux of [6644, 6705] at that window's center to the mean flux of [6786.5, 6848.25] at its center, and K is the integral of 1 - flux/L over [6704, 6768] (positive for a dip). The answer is 2.45 Ang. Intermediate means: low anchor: 3.95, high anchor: 3.87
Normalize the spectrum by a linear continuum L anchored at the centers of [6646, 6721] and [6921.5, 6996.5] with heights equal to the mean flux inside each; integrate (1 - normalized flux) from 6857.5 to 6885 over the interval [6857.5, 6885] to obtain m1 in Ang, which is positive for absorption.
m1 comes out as 1.79 Ang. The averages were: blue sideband 3.83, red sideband 4.01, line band 3.69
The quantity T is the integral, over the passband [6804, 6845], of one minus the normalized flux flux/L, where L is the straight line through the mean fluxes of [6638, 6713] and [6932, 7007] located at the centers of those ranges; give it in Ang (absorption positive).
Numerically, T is 1.0 Ang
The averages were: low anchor 3.78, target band 3.78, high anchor 3.97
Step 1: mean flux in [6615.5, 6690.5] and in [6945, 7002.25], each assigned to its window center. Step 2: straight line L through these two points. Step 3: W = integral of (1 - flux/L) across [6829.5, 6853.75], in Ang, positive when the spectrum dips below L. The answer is 1.8 Ang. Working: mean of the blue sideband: 3.87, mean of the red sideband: 4.01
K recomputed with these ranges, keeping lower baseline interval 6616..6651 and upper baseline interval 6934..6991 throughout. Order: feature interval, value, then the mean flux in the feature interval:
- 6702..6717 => 2.4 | 3.26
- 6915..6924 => 0.7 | 3.64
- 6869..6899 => 0.8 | 3.83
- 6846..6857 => 0.2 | 3.85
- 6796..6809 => -1.3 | 4.29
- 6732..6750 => -1.0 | 4.1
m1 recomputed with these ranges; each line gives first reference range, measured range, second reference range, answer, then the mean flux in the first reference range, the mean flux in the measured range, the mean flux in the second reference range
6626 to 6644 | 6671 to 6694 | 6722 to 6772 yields -0.2 Ang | 3.64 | 3.78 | 3.89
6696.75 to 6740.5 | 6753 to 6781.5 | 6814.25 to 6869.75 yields -1.4 Ang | 3.73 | 3.93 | 3.76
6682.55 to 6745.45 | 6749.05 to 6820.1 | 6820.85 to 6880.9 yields -3.4 Ang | 3.78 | 3.93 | 3.72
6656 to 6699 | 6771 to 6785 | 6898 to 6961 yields -0.8 Ang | 3.89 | 4.12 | 3.92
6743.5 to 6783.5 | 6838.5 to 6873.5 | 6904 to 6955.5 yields 1.3 Ang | 3.91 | 3.78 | 3.95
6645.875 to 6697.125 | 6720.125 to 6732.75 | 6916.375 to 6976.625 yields 0.4 Ang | 4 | 3.84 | 3.88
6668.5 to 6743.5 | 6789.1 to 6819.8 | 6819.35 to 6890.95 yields -2.3 Ang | 3.78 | 4.01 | 3.71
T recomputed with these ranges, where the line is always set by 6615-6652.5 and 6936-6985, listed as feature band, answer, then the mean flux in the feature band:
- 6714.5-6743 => -1.32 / 4.07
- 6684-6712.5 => 3.39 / 3.42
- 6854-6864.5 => 0.46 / 3.75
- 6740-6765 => 0.39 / 3.83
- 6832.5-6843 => 0.83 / 3.61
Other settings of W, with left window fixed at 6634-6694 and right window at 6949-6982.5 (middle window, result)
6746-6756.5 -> 0.7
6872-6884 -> 1.0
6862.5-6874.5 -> 0.8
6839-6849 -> 0.4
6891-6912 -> -1.4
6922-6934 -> -0.4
